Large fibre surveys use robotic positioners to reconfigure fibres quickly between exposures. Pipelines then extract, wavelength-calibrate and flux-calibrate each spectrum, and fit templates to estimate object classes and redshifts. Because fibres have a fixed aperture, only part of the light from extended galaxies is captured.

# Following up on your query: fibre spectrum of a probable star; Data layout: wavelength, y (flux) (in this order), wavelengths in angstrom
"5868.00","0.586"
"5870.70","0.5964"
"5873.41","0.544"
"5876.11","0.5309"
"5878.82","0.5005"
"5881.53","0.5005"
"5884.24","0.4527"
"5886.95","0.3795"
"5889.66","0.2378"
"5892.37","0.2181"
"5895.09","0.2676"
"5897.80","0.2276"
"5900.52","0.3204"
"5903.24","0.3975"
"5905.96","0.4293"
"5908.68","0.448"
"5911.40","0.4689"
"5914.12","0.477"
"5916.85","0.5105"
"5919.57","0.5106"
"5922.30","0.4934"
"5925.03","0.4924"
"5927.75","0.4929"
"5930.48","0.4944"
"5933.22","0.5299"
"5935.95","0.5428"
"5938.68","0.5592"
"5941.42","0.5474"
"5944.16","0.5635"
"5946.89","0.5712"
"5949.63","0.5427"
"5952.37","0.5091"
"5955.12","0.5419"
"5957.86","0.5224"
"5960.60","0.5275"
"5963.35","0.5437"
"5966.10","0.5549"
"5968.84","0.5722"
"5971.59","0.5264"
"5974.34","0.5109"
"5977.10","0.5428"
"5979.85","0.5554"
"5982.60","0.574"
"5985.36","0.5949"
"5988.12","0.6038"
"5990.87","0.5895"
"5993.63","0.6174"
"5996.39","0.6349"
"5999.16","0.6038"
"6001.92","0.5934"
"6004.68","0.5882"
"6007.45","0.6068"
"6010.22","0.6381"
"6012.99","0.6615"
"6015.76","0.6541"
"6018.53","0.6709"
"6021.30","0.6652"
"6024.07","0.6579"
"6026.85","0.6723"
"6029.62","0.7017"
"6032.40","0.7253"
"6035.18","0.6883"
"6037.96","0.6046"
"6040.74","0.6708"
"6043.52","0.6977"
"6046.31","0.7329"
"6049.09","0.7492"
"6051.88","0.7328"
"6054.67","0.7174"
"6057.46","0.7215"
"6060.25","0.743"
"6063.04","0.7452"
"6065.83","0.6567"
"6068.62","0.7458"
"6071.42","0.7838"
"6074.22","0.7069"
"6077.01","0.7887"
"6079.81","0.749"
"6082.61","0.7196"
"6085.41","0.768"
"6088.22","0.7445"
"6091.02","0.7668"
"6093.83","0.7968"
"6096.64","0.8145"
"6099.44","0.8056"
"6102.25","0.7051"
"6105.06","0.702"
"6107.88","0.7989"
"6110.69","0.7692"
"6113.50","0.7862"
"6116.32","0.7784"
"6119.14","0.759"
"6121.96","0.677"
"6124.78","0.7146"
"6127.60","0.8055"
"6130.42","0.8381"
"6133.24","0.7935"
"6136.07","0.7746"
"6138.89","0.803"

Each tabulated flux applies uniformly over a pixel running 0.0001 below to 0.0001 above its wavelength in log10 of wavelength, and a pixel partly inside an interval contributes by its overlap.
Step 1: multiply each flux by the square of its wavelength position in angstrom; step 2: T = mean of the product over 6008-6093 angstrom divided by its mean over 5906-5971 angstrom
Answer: 1.4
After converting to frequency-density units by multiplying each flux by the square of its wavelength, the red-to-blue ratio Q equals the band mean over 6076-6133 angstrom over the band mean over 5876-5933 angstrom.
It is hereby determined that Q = 1.94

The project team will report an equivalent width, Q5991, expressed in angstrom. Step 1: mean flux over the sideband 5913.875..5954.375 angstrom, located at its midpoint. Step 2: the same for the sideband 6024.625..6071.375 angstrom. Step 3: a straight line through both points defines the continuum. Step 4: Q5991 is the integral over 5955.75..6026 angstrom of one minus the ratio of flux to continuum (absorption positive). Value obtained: 2.7 angstrom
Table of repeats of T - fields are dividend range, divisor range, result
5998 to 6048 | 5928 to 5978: 1.25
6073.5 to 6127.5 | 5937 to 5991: 1.44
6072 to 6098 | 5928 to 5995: 1.44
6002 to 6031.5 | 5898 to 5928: 1.50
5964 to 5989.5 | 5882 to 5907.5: 1.73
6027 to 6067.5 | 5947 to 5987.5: 1.33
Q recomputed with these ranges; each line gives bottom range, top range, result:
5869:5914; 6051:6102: 1.94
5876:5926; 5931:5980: 1.34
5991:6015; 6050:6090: 1.22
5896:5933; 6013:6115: 1.72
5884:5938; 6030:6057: 1.74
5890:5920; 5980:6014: 1.64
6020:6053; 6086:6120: 1.14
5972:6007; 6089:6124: 1.36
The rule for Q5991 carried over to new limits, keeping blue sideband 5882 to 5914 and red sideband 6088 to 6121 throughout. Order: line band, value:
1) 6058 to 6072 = -0.83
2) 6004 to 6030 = -2.46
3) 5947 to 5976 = -3.15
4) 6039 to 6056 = -1.53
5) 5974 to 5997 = -2.11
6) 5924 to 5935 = -2.16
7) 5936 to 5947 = -2.76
